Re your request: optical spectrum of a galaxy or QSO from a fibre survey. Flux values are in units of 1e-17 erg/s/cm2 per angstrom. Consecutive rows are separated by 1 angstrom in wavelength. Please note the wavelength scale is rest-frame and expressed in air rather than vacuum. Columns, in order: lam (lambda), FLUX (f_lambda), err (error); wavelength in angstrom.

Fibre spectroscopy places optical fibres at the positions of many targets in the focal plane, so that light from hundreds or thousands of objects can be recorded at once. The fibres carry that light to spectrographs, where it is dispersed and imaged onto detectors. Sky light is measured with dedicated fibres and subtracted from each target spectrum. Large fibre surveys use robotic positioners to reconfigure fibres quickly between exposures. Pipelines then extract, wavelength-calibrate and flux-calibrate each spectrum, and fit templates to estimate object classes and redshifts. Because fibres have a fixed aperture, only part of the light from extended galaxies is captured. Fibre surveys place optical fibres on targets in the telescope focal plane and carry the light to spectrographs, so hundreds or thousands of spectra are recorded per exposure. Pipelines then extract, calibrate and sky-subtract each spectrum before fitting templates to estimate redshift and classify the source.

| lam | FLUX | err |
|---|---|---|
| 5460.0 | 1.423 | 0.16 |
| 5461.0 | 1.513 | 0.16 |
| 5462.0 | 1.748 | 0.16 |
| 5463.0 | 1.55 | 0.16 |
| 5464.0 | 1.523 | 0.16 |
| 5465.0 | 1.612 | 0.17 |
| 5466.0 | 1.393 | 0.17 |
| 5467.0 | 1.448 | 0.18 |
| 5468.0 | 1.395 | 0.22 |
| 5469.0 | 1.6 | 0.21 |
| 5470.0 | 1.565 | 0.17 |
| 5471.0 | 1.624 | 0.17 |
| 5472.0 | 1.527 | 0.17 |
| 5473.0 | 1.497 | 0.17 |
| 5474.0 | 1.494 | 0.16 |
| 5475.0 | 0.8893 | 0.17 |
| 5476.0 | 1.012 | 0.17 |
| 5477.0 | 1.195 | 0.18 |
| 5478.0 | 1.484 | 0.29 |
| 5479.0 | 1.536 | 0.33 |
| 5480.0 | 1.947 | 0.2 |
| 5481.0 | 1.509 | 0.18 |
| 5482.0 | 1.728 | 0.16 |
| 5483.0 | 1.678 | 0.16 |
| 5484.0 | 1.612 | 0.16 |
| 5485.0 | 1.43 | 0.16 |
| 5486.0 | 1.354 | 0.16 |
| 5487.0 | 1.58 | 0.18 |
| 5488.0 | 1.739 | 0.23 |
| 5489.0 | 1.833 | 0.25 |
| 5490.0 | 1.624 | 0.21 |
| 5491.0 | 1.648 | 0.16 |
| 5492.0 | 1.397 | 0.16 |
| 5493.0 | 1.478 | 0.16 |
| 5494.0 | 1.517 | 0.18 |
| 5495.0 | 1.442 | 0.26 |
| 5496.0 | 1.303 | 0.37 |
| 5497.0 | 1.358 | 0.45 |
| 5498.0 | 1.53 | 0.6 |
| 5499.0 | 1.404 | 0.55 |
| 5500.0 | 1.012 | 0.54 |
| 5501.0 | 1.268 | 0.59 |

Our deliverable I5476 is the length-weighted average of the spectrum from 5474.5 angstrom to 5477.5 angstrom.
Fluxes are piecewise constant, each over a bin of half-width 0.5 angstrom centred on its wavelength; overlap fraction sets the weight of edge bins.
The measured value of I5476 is 1.03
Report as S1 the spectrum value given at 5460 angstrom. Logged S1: 1.423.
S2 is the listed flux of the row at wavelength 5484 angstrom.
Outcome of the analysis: 1.612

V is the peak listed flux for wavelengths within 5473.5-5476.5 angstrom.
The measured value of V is 1.494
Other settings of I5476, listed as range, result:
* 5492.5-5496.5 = 1.43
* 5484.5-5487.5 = 1.45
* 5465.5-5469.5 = 1.46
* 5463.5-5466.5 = 1.51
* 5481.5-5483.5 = 1.7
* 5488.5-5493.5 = 1.6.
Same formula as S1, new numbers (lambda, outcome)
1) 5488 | 1.739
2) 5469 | 1.6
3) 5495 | 1.442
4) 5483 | 1.678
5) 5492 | 1.397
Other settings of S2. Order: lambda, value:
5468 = 1.395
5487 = 1.58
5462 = 1.748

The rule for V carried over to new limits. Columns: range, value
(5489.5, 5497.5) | 1.648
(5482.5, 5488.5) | 1.739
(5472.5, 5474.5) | 1.497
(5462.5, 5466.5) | 1.612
